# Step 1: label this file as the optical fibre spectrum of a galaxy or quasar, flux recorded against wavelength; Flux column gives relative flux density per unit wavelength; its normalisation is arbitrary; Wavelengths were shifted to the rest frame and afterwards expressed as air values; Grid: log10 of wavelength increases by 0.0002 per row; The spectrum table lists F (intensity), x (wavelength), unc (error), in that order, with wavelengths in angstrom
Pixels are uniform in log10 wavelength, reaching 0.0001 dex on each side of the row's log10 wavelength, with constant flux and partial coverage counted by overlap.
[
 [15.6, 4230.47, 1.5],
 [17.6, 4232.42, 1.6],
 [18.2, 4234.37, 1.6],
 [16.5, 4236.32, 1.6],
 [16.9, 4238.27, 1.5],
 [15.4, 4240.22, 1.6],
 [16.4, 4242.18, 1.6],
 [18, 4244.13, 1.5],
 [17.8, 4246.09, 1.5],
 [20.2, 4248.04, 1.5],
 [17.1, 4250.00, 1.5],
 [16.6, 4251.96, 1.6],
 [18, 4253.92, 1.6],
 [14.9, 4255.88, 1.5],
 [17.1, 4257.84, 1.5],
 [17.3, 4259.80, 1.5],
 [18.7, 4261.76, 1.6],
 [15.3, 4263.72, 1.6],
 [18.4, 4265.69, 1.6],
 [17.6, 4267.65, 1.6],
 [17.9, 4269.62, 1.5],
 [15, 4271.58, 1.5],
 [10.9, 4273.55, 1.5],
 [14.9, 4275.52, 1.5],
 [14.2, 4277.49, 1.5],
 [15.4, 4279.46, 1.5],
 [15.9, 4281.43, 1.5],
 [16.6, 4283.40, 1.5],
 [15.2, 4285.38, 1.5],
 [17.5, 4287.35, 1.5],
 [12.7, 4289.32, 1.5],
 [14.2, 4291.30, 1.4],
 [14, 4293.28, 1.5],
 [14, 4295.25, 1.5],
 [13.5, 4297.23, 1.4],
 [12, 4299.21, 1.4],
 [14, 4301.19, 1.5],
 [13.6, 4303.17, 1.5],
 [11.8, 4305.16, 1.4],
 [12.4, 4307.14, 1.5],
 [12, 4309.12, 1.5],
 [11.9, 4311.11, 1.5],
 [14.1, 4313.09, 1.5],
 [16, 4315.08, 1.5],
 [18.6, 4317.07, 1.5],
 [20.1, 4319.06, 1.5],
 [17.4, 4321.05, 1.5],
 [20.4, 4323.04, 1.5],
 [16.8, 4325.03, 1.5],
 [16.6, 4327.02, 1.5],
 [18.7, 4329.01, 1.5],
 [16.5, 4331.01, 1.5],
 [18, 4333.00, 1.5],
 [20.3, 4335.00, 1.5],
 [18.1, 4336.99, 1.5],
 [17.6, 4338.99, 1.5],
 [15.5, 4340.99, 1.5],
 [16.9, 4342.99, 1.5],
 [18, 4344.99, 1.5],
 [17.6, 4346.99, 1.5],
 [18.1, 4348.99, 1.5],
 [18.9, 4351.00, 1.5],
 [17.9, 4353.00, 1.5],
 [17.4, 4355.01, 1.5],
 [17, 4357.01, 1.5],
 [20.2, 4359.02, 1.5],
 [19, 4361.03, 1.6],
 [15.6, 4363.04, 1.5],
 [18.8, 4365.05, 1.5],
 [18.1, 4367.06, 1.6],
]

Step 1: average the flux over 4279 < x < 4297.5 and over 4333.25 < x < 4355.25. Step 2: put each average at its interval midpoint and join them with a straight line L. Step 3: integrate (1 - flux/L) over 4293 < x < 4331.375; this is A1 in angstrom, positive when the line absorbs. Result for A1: 2.4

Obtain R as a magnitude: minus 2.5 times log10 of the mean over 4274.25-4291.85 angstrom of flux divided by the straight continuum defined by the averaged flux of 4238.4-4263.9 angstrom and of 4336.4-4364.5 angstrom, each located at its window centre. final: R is 0.149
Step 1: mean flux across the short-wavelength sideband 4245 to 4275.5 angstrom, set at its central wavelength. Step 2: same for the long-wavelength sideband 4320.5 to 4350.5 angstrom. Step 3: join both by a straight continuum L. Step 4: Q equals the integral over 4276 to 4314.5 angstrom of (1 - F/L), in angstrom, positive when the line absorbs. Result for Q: 7.29 angstrom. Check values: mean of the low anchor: 16.8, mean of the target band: 14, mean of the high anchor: 17.8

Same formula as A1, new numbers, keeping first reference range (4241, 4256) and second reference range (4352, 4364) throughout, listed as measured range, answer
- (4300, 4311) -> 3.1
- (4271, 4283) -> 2.1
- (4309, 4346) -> 1.3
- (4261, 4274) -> 0.8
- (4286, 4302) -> 3.3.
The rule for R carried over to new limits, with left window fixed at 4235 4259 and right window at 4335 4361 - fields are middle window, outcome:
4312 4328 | 0.013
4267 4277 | 0.145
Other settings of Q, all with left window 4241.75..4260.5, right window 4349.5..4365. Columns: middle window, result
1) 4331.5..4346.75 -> 0.18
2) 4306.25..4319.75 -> 2.16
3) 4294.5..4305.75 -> 2.86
